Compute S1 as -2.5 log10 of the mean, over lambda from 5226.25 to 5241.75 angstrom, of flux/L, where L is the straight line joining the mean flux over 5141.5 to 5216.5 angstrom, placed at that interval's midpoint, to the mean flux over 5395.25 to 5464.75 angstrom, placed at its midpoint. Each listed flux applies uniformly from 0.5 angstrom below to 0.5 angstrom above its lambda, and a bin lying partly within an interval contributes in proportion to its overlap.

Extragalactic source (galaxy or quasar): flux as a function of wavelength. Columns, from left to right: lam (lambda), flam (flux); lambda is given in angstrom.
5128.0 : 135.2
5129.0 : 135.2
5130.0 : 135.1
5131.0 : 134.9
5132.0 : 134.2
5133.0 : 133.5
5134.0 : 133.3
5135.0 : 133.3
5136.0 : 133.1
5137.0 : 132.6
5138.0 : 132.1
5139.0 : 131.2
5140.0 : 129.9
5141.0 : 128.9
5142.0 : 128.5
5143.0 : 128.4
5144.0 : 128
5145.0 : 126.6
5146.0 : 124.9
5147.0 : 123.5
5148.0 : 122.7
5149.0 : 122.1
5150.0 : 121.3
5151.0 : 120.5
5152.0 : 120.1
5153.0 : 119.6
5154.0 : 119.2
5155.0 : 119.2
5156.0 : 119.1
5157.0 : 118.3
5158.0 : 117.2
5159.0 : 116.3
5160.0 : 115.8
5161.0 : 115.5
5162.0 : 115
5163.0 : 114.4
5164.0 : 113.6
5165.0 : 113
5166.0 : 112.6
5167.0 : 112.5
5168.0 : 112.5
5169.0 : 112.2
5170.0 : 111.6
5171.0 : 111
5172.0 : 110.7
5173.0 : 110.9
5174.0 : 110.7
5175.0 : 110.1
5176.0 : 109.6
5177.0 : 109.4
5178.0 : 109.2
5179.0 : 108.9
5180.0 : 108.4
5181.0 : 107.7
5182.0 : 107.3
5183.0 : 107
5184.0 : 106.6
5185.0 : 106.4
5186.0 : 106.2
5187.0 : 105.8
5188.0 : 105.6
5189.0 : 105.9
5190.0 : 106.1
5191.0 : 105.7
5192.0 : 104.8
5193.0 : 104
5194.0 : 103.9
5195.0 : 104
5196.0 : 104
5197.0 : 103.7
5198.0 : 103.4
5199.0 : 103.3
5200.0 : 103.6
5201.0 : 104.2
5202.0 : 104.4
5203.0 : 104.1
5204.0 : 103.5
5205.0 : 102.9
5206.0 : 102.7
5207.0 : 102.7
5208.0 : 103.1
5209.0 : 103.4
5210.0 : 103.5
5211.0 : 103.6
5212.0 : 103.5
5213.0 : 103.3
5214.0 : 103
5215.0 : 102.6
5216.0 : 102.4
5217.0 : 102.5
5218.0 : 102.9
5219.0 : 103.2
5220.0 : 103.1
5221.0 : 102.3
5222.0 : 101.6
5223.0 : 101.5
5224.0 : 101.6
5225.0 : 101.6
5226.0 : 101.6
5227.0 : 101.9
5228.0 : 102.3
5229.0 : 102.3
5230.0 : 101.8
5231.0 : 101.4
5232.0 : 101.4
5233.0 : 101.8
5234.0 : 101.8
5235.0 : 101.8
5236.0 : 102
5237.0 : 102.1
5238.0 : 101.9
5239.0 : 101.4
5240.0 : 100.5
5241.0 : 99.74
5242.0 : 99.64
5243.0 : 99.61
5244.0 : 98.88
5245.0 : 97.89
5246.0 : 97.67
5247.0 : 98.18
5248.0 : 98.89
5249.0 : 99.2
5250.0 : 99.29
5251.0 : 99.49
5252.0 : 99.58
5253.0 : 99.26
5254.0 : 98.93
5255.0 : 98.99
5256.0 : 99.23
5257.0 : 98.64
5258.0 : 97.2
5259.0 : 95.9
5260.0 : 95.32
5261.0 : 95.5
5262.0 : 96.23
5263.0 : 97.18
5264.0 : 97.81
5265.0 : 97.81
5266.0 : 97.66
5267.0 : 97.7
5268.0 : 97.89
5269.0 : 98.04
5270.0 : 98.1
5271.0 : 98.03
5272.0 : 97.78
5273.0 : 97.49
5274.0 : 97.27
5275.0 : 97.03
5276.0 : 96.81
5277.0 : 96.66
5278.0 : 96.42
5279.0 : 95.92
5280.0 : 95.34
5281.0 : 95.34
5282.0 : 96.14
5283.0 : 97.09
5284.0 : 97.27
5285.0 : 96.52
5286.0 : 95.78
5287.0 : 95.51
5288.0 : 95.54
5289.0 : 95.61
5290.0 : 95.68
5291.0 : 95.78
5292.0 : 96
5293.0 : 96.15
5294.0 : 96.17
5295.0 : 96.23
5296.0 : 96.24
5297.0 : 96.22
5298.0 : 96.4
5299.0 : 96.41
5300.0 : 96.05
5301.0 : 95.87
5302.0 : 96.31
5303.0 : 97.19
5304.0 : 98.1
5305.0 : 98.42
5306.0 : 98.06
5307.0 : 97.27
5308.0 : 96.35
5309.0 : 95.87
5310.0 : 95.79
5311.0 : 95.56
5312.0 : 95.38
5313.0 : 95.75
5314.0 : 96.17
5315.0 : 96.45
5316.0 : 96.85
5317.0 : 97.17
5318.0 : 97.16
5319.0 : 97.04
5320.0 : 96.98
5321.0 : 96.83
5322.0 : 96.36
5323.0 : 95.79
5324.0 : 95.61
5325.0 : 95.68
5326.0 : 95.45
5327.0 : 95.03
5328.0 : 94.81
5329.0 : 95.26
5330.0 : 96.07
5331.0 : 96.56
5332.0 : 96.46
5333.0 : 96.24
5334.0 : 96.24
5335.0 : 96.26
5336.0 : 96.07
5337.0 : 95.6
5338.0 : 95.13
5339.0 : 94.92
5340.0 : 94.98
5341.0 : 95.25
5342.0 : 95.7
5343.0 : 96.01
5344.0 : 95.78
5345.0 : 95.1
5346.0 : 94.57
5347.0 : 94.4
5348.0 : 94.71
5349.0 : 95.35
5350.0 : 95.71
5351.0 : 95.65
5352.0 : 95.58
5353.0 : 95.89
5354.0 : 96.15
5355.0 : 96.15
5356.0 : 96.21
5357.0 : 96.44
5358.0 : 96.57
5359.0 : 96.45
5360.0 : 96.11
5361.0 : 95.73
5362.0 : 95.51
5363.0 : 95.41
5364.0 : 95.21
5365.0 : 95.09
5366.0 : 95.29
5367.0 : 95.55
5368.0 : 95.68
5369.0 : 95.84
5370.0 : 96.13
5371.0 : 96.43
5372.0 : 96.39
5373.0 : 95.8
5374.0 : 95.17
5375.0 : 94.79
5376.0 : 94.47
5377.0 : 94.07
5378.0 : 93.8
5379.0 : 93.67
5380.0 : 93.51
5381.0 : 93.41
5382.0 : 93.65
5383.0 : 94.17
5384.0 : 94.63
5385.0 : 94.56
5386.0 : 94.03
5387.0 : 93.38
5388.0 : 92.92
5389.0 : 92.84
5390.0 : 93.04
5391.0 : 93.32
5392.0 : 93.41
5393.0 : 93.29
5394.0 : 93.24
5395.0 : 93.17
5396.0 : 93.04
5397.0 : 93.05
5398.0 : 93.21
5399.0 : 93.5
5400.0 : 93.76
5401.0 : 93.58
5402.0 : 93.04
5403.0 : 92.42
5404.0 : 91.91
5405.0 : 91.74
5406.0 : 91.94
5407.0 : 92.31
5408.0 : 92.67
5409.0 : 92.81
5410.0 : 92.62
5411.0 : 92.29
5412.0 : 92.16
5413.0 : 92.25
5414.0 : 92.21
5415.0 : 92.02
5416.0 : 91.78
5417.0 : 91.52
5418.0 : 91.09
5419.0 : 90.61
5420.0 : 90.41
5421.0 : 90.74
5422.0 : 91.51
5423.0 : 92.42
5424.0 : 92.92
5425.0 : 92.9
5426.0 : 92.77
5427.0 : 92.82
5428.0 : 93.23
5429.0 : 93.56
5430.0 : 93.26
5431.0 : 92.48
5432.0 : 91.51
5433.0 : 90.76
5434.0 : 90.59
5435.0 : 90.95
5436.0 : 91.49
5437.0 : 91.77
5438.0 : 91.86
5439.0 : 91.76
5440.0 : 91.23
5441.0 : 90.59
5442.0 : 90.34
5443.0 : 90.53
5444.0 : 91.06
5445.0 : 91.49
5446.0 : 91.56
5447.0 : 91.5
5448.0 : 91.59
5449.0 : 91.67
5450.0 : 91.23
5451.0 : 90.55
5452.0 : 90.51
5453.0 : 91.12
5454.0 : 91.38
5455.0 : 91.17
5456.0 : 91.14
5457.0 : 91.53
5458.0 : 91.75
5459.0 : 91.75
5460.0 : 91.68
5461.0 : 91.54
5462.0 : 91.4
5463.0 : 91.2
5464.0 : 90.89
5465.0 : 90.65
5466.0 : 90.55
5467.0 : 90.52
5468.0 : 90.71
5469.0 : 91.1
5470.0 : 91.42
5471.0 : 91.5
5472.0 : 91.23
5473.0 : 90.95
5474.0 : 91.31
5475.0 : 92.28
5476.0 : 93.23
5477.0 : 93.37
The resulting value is 0.05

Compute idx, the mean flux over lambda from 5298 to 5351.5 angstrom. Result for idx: 96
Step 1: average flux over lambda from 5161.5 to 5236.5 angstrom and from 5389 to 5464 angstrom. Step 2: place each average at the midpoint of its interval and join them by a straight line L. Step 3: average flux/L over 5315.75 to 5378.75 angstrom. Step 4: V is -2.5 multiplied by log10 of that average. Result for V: 0.011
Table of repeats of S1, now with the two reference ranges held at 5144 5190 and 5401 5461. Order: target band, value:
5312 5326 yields 0.052 mag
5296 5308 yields 0.061 mag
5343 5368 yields 0.027 mag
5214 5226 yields 0.072 mag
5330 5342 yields 0.043 mag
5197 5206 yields 0.074 mag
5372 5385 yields 0.020 mag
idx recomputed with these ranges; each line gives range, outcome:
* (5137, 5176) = 119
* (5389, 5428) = 92.5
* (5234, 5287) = 98.1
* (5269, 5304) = 96.5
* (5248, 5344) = 96.7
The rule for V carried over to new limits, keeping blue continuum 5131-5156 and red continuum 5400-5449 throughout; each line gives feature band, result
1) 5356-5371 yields 0.041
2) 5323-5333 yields 0.090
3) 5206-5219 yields 0.150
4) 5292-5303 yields 0.123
